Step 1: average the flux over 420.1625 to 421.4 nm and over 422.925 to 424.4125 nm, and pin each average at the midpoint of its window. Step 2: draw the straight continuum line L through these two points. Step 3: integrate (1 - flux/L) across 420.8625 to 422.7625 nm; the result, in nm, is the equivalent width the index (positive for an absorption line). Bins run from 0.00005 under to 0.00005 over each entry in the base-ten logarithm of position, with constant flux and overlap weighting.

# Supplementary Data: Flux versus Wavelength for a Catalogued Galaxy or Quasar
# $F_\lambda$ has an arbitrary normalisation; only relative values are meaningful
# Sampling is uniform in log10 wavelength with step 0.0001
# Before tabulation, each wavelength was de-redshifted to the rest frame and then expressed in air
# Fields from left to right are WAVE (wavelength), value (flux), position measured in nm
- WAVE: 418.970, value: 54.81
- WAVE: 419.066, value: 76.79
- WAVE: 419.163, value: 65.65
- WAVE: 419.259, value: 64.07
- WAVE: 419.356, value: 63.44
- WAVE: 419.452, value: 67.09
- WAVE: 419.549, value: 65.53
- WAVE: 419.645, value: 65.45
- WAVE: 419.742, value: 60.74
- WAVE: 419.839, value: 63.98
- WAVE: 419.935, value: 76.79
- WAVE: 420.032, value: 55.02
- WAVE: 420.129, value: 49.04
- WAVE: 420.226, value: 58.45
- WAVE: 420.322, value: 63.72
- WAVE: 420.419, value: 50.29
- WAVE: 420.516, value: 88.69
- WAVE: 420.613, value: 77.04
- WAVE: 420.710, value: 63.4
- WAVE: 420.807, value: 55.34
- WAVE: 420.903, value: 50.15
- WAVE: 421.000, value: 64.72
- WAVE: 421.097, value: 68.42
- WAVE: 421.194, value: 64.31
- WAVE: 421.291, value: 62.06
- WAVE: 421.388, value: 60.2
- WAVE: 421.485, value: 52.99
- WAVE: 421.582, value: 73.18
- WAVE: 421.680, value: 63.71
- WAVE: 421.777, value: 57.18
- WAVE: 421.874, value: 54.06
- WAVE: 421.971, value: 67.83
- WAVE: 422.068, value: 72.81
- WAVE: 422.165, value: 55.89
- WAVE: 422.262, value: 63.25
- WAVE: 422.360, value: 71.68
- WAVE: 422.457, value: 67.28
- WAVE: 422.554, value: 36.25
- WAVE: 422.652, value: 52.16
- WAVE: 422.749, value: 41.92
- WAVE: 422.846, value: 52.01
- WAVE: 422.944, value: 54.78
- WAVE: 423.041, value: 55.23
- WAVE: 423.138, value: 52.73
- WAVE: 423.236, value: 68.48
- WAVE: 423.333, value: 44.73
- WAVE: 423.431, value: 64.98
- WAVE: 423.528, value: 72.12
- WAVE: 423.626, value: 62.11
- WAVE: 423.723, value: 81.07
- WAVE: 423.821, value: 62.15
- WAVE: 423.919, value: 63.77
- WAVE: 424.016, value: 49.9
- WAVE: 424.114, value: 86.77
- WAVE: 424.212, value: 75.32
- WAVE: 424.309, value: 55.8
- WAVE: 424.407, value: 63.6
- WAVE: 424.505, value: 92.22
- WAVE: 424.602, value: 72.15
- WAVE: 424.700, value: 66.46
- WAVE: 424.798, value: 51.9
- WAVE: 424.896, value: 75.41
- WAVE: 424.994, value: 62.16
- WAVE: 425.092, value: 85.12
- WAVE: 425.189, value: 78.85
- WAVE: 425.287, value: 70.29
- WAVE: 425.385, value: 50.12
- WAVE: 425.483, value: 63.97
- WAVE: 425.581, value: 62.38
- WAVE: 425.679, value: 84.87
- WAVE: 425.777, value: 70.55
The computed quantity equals 0.09 nm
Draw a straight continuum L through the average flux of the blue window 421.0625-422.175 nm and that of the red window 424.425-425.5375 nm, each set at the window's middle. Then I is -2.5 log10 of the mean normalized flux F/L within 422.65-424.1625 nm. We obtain 0.10 mag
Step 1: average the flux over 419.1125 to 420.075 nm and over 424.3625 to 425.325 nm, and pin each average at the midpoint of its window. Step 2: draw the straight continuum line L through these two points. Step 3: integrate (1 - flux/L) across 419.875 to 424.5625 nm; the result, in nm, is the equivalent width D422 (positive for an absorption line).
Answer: 0.41 nm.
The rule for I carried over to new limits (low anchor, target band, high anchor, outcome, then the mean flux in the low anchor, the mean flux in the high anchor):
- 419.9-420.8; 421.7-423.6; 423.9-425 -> 0.14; 64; 68.3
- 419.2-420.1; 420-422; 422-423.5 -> -0.01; 64.4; 57.3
